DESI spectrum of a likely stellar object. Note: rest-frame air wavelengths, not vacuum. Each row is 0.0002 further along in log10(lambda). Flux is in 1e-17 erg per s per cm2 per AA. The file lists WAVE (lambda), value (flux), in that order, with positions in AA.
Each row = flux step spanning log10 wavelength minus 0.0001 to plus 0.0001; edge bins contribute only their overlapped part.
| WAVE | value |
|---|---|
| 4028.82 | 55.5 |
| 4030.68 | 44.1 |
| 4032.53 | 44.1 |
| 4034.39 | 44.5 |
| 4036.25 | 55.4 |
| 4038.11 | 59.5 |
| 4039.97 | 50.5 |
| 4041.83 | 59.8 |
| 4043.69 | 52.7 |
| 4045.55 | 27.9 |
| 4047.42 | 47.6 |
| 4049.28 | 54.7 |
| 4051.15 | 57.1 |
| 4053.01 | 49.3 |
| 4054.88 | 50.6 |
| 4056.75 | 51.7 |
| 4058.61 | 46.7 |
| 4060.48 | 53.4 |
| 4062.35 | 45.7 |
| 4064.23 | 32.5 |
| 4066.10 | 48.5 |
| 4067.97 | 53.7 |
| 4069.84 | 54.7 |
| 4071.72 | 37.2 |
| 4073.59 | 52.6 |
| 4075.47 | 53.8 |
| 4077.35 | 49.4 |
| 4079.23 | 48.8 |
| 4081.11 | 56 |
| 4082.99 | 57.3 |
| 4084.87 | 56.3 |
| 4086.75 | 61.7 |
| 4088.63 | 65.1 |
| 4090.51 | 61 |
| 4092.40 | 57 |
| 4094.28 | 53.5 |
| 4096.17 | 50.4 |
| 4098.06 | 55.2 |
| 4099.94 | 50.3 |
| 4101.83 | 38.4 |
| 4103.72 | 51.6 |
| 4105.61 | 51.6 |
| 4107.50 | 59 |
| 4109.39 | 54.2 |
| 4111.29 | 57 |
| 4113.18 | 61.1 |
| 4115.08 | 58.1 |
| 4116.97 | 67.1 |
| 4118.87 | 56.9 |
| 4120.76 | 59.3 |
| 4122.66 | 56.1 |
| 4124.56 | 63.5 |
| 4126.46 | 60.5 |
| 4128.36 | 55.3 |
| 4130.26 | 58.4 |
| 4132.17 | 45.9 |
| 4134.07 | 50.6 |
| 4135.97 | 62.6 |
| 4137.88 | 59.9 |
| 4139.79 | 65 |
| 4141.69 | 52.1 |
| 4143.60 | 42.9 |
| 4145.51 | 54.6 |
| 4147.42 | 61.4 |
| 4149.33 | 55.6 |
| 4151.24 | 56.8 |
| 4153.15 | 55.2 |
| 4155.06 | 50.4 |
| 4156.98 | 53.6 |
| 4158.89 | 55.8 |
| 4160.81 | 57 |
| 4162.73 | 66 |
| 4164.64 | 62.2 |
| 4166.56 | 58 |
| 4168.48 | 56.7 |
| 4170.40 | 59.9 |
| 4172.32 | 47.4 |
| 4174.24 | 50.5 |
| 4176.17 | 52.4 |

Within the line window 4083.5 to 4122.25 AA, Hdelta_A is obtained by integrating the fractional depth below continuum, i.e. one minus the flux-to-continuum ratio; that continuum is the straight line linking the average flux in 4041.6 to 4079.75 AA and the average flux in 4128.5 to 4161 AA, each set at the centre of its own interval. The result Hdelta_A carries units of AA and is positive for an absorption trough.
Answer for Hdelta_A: -3.2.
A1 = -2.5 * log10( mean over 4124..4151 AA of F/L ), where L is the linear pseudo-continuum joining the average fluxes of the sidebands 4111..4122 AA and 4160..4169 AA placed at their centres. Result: 0.07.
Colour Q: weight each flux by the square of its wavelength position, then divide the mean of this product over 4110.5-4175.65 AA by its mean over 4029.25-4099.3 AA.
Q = 1.1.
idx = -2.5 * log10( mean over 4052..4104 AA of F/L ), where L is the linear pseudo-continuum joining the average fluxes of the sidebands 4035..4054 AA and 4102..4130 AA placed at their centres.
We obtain 0.05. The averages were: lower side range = 51.3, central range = 51.5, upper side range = 57.4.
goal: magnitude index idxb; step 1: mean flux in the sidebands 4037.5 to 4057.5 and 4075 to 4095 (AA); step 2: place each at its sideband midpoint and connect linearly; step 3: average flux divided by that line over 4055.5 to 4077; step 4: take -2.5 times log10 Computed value 0.11 mag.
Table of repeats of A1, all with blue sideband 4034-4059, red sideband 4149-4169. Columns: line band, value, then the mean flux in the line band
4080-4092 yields -0.12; 59.3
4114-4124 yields -0.09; 59.7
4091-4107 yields 0.05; 51.5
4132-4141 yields -0.03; 57.6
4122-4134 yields -0.02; 56.2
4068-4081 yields 0.05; 50.1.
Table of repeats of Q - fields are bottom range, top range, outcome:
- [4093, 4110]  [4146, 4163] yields 1.12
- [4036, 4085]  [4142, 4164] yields 1.15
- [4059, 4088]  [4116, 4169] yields 1.16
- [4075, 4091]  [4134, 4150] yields 1.03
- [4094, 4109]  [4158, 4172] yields 1.18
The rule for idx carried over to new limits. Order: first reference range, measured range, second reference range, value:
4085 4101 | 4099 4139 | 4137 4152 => 0.00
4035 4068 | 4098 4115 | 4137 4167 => 0.00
